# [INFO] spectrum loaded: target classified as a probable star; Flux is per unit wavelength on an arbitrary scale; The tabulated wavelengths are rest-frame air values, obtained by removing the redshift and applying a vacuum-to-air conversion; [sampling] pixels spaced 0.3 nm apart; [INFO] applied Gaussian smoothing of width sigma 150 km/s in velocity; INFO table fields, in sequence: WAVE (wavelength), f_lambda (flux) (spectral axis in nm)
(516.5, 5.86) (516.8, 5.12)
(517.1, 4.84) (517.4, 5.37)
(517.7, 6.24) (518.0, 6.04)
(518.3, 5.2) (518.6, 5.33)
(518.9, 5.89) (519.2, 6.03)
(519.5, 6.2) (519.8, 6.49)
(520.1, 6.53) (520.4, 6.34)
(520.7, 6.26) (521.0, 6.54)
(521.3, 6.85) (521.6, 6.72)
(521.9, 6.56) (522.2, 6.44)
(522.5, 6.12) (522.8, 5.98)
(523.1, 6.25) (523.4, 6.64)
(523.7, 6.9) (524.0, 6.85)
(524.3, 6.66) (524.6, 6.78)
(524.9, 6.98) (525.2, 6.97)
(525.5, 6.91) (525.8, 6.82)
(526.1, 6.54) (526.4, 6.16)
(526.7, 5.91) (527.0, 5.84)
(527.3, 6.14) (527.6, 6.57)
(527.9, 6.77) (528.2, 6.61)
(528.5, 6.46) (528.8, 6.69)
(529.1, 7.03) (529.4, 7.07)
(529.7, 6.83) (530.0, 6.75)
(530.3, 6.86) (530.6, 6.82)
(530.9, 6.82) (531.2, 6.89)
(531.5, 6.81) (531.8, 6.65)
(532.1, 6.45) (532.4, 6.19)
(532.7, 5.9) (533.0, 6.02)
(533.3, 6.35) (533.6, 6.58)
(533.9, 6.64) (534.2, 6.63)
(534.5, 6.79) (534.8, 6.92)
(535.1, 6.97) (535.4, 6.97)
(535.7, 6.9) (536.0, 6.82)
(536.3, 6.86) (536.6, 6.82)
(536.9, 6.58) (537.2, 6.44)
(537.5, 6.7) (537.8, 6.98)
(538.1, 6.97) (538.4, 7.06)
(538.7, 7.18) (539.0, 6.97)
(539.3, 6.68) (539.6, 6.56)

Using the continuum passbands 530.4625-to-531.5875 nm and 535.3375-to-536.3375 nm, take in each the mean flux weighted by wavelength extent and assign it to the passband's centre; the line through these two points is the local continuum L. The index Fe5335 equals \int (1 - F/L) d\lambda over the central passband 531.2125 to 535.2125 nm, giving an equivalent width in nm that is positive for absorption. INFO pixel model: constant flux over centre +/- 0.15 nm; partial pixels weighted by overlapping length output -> 0.186 nm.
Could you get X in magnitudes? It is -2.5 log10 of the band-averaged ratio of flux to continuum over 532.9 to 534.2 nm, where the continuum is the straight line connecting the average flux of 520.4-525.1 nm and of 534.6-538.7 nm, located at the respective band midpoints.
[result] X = 0.06 mag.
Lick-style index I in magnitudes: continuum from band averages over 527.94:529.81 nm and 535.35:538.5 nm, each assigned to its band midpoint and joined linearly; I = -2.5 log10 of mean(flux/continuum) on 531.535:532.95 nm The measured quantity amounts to 0.08 mag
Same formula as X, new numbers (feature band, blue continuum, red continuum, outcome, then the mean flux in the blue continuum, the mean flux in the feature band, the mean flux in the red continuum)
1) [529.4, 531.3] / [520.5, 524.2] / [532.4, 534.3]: -0.076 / 6.51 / 6.85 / 6.33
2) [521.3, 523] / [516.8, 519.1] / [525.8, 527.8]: -0.093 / 5.54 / 6.4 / 6.25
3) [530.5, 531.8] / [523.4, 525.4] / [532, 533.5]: -0.083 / 6.84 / 6.81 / 6.19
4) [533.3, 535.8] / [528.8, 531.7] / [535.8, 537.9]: 0.002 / 6.86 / 6.77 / 6.74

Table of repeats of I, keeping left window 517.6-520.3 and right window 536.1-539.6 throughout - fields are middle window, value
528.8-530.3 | -0.070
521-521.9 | -0.102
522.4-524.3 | -0.050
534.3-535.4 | -0.031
